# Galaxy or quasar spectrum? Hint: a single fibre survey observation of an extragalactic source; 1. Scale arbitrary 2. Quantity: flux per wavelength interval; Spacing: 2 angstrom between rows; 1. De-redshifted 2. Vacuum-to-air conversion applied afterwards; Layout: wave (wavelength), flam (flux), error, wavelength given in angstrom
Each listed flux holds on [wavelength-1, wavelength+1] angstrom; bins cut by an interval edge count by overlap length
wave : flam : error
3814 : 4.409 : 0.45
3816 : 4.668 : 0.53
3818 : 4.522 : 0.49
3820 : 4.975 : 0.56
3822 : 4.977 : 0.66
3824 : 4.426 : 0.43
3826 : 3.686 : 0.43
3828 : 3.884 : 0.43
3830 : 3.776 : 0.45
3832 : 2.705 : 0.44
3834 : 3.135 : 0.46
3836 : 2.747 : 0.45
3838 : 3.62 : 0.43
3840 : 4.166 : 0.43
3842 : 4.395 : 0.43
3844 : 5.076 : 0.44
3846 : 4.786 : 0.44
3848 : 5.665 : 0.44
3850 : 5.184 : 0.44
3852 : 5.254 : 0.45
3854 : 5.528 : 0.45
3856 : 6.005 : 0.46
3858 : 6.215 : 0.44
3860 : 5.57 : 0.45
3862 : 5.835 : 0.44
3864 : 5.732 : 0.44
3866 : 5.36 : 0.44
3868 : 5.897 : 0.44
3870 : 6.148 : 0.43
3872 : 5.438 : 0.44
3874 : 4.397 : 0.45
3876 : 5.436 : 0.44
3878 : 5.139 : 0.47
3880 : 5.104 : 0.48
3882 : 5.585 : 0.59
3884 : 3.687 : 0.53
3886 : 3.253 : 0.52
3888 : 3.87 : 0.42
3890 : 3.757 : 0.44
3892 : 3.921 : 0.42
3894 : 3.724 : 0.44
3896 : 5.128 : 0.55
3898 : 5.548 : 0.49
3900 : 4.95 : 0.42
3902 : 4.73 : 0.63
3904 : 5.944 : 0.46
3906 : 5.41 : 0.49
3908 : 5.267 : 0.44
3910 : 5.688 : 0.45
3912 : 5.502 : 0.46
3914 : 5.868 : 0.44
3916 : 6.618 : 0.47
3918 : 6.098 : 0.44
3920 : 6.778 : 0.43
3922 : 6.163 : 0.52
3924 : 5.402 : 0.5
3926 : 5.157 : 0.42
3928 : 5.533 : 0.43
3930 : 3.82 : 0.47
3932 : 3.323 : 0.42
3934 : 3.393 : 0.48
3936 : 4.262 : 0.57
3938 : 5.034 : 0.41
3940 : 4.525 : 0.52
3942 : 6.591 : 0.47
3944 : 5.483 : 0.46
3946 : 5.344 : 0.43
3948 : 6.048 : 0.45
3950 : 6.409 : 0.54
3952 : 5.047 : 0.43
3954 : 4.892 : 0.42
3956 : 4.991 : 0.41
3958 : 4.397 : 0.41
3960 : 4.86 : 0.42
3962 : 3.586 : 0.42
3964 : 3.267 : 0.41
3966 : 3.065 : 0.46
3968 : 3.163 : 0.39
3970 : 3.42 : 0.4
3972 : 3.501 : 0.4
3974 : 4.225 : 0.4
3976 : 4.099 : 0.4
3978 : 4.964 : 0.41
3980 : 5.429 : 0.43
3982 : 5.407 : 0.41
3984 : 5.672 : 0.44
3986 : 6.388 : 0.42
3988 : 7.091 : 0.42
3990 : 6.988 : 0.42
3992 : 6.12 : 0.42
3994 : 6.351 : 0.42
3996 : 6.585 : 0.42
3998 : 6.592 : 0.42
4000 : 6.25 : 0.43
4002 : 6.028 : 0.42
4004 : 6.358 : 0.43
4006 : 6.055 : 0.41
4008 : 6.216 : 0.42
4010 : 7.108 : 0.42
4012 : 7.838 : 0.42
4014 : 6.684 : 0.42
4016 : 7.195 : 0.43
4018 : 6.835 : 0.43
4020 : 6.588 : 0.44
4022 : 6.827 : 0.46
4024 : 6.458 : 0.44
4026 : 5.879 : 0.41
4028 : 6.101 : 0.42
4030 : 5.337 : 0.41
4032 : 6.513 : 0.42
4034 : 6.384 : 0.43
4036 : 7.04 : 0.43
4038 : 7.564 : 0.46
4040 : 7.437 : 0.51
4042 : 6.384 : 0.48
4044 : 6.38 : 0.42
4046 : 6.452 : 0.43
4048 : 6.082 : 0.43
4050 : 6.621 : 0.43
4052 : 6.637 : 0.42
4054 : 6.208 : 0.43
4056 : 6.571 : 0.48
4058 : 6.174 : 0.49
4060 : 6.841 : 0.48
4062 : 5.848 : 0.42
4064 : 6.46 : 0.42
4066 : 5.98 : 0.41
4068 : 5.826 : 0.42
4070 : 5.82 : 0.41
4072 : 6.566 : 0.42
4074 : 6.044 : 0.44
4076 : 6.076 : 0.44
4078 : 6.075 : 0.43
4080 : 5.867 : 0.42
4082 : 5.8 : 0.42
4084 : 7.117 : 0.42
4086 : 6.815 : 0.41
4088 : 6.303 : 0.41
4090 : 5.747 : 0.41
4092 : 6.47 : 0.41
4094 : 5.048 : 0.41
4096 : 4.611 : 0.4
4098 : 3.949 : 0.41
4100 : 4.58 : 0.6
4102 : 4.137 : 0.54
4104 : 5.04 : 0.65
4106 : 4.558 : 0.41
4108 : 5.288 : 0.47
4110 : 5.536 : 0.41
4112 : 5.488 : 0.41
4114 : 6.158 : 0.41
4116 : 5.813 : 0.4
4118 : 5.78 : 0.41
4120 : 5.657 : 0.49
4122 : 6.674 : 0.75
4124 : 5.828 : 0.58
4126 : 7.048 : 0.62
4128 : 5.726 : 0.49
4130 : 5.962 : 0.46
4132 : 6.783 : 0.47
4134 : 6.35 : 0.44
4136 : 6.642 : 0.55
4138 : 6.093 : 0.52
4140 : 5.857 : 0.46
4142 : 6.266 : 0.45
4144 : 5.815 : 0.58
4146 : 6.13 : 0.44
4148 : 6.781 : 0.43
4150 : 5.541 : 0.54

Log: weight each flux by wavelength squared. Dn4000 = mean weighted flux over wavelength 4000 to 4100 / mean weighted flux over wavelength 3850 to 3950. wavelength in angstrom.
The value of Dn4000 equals 1.3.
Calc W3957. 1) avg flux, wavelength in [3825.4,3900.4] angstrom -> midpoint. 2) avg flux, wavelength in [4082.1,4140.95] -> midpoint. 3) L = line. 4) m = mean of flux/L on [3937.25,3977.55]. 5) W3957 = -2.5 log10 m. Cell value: 0.11 mag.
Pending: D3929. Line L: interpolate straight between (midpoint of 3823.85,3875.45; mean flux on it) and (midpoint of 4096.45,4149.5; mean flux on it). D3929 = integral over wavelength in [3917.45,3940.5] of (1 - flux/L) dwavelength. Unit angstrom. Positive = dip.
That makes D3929 0.60 angstrom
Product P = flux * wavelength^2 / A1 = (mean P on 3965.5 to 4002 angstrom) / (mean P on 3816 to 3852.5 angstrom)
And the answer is 1.35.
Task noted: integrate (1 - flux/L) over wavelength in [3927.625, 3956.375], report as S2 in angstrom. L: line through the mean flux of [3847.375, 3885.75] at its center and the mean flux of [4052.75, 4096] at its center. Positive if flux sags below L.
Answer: 3.5 angstrom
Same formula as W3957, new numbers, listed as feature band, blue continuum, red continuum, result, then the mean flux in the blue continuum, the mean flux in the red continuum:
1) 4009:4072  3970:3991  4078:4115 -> -0.21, 5.28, 5.49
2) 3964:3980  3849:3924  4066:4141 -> 0.39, 5.29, 5.82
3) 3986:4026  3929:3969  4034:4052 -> -0.13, 4.58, 6.72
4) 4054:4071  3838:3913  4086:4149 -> -0.11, 5.07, 5.76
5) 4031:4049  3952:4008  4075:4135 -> -0.22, 5.19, 5.74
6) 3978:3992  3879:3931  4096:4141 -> -0.15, 5.1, 5.66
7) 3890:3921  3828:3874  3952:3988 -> -0.14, 4.89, 4.52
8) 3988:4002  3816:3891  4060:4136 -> -0.21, 4.73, 5.83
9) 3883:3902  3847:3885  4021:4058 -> 0.30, 5.43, 6.48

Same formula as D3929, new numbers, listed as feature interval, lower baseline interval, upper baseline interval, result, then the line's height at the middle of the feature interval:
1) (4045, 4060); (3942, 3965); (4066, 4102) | -2.3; 5.58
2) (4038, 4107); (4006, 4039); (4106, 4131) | 2.9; 6.23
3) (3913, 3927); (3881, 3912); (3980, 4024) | -2.5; 5.12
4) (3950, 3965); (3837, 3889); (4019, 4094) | 3.0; 5.7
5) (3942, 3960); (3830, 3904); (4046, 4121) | -0.6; 5.2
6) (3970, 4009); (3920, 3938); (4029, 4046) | 0.5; 5.8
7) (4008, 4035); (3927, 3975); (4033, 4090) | -4.2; 5.71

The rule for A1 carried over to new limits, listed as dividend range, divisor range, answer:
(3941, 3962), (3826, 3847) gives 1.48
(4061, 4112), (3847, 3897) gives 1.24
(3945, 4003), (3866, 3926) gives 1.04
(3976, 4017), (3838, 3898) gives 1.35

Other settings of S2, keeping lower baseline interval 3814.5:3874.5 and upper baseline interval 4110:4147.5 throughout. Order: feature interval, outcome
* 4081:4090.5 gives -0.8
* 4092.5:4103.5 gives 2.5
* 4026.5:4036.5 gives -1.0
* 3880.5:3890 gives 1.6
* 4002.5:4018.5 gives -3.4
